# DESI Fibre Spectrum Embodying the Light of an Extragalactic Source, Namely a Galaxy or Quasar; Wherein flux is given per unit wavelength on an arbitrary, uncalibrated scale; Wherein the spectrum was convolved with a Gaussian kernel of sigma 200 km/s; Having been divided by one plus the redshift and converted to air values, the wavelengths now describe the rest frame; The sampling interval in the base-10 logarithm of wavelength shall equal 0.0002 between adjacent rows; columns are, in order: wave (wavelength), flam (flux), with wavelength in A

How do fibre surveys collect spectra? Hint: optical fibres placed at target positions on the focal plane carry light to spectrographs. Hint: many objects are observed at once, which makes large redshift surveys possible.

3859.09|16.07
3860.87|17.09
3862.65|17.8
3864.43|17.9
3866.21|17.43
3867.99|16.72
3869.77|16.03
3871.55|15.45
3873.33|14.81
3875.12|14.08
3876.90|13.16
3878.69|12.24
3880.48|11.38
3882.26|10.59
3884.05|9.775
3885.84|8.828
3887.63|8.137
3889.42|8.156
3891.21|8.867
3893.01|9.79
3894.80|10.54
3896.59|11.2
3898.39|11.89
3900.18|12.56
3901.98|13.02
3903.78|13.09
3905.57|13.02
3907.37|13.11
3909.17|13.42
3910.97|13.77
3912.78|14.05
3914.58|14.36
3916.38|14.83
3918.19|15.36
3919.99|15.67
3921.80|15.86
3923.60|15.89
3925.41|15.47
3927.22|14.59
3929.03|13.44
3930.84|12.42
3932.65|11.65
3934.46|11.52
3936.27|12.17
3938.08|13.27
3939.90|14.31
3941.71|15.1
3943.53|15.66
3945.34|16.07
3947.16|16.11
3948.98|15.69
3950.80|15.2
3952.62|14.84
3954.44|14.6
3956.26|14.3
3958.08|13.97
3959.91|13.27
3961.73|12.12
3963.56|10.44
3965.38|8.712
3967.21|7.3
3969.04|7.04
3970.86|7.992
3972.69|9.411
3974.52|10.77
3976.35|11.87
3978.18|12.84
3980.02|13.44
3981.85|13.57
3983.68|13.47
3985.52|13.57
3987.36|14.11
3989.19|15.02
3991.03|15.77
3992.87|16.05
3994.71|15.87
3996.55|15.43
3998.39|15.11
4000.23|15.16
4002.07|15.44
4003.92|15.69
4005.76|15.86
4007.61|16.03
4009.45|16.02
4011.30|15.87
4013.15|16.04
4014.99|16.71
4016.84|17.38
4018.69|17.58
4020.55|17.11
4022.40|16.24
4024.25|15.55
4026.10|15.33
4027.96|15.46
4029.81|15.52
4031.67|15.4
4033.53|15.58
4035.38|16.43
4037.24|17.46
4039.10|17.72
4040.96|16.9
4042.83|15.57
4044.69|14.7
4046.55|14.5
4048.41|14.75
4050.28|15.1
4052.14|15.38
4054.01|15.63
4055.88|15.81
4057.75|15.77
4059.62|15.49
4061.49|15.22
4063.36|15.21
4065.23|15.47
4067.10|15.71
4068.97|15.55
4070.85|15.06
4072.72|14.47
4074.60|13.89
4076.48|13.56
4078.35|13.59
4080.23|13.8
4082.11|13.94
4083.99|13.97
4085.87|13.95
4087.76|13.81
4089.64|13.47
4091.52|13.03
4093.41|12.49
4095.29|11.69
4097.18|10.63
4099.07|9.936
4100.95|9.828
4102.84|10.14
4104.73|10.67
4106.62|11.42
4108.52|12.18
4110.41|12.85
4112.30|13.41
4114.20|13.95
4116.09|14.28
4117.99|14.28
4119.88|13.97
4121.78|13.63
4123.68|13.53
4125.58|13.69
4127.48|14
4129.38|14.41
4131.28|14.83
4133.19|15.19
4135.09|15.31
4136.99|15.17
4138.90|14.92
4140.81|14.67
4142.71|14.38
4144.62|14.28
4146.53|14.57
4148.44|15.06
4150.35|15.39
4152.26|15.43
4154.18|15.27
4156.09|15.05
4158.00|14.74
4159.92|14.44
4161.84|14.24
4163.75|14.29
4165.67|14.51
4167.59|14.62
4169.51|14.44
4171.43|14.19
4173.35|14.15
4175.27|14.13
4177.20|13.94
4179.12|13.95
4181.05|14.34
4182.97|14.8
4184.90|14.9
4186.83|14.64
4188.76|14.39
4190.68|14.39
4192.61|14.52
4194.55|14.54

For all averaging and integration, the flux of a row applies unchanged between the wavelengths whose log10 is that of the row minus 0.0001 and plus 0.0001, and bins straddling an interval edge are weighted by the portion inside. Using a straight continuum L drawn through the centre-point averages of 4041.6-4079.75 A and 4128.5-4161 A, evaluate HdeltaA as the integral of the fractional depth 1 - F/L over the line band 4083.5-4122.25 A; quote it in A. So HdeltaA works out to 6.3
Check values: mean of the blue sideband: 15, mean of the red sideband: 14.9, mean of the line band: 12.5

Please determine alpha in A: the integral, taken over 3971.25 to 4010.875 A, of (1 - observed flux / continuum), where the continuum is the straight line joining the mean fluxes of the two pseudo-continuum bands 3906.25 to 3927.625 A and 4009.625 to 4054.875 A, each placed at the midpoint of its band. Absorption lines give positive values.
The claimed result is 3.3 A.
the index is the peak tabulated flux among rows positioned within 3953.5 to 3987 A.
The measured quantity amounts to 14.6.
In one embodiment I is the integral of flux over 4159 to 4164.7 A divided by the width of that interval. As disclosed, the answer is 14.3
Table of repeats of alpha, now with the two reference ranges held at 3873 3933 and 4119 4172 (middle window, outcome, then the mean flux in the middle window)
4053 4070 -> -2.00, 15.5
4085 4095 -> 0.63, 13.2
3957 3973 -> 3.68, 10.1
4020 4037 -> -2.81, 15.9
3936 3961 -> -3.23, 14.7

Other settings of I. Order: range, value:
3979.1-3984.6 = 13.5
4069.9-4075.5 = 14.5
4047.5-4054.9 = 15.2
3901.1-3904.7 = 13.1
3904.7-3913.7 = 13.5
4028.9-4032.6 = 15.4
